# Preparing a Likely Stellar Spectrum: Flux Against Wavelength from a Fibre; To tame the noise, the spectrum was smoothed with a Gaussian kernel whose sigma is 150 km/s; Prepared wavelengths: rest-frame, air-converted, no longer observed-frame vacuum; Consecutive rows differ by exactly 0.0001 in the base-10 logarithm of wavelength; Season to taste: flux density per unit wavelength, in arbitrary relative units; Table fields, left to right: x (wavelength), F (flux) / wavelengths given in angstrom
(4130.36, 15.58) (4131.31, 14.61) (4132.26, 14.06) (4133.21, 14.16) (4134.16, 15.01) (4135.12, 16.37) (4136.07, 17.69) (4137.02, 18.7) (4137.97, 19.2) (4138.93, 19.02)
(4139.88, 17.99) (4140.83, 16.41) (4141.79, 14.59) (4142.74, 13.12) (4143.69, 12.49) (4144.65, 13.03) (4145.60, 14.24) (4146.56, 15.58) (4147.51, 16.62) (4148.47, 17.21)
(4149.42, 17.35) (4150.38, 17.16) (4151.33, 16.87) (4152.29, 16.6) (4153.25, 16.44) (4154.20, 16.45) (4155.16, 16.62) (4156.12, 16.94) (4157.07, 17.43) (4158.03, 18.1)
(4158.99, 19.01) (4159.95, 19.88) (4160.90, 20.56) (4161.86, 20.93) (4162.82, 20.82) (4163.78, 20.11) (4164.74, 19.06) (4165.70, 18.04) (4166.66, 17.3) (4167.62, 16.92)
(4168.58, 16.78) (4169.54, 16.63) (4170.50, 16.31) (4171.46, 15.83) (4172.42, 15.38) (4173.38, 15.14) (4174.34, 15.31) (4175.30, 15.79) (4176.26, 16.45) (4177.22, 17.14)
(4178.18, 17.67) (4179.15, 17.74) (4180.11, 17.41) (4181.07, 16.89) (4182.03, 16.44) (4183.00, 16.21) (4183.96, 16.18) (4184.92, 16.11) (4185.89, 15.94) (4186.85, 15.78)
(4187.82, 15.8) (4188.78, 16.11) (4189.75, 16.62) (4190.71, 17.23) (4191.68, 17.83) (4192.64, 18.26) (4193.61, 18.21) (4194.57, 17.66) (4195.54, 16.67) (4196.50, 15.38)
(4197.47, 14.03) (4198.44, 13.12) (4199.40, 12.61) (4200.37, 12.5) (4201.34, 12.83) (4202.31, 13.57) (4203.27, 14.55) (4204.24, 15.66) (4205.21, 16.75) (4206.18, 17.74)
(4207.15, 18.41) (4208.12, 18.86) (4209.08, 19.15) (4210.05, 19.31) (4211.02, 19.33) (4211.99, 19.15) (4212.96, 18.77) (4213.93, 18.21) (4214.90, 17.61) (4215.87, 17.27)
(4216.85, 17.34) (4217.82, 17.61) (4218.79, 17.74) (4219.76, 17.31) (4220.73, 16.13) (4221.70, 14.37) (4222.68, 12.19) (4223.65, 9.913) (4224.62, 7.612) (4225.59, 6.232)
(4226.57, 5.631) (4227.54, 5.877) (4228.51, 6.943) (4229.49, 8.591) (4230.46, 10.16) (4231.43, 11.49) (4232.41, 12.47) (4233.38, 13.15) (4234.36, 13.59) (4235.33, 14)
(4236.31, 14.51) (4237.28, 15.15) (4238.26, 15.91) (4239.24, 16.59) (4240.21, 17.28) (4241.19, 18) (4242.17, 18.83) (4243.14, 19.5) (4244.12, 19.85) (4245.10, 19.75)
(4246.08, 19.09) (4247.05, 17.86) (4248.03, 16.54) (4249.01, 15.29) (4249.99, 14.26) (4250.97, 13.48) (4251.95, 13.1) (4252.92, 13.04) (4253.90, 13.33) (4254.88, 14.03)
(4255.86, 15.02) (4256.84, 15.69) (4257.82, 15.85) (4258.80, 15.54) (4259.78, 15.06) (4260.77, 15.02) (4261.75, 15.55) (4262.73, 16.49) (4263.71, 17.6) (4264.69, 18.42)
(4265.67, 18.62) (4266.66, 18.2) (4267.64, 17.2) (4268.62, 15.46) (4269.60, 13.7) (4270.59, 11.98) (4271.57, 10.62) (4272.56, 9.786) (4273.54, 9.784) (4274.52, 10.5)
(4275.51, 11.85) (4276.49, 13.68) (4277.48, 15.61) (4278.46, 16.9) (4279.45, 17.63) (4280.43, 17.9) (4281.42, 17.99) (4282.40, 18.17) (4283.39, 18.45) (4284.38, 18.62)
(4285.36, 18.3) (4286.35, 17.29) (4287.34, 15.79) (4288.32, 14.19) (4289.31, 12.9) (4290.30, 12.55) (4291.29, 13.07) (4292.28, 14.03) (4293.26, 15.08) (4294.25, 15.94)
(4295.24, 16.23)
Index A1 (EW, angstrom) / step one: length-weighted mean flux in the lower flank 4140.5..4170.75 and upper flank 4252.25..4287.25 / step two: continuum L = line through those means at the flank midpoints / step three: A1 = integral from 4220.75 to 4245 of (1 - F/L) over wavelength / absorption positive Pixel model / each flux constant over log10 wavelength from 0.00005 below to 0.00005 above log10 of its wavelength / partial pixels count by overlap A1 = 4.41 angstrom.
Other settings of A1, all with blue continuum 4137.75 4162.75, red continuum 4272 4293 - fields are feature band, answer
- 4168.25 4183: 0.1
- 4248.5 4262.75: 0.7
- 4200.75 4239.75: 3.7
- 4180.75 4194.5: -0.3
